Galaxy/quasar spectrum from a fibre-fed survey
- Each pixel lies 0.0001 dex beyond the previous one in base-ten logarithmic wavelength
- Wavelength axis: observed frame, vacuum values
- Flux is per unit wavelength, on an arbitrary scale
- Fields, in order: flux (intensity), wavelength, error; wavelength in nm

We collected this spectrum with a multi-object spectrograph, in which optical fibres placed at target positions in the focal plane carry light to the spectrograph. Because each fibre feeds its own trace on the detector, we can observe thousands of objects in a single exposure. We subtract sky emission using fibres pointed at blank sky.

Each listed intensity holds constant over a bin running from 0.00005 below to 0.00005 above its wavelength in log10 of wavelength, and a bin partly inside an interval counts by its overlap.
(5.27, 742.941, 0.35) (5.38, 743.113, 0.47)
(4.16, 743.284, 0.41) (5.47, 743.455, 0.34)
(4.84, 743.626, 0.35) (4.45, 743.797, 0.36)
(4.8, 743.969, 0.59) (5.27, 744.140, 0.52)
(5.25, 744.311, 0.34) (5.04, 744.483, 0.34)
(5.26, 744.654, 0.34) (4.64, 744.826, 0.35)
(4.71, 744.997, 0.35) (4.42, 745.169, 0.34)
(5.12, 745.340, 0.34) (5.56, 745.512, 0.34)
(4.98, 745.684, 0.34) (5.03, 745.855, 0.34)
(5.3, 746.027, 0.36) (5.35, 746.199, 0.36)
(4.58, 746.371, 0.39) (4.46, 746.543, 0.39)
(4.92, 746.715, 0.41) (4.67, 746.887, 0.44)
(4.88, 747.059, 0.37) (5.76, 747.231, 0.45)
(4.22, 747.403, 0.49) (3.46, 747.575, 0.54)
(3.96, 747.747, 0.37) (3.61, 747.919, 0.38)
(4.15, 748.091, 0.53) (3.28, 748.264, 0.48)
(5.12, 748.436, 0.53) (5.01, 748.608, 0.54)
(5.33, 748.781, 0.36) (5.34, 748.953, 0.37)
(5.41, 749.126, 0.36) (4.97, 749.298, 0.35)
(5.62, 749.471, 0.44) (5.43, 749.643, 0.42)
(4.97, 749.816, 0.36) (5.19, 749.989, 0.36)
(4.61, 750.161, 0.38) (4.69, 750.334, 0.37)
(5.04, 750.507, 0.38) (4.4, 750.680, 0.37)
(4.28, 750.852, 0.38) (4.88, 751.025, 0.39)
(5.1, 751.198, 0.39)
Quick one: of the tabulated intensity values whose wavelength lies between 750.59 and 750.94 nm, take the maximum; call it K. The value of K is 4.4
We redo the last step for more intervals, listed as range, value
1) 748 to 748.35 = 4.15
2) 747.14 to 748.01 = 5.76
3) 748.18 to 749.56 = 5.62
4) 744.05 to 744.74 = 5.27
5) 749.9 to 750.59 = 5.19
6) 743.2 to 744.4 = 5.47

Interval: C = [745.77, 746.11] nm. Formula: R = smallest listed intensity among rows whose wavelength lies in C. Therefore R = 5.03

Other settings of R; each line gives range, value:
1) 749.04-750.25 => 4.61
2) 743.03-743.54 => 4.16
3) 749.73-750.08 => 4.97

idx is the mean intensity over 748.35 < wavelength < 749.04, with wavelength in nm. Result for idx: 5.2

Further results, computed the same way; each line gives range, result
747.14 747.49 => 4.99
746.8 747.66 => 4.6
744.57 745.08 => 4.87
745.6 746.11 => 5.11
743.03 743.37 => 4.77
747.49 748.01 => 3.69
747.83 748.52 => 4.04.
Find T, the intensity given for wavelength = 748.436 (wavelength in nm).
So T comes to 5.12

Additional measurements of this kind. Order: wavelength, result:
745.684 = 4.98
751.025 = 4.88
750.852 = 4.28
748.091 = 4.15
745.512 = 5.56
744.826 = 4.64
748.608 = 5.01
